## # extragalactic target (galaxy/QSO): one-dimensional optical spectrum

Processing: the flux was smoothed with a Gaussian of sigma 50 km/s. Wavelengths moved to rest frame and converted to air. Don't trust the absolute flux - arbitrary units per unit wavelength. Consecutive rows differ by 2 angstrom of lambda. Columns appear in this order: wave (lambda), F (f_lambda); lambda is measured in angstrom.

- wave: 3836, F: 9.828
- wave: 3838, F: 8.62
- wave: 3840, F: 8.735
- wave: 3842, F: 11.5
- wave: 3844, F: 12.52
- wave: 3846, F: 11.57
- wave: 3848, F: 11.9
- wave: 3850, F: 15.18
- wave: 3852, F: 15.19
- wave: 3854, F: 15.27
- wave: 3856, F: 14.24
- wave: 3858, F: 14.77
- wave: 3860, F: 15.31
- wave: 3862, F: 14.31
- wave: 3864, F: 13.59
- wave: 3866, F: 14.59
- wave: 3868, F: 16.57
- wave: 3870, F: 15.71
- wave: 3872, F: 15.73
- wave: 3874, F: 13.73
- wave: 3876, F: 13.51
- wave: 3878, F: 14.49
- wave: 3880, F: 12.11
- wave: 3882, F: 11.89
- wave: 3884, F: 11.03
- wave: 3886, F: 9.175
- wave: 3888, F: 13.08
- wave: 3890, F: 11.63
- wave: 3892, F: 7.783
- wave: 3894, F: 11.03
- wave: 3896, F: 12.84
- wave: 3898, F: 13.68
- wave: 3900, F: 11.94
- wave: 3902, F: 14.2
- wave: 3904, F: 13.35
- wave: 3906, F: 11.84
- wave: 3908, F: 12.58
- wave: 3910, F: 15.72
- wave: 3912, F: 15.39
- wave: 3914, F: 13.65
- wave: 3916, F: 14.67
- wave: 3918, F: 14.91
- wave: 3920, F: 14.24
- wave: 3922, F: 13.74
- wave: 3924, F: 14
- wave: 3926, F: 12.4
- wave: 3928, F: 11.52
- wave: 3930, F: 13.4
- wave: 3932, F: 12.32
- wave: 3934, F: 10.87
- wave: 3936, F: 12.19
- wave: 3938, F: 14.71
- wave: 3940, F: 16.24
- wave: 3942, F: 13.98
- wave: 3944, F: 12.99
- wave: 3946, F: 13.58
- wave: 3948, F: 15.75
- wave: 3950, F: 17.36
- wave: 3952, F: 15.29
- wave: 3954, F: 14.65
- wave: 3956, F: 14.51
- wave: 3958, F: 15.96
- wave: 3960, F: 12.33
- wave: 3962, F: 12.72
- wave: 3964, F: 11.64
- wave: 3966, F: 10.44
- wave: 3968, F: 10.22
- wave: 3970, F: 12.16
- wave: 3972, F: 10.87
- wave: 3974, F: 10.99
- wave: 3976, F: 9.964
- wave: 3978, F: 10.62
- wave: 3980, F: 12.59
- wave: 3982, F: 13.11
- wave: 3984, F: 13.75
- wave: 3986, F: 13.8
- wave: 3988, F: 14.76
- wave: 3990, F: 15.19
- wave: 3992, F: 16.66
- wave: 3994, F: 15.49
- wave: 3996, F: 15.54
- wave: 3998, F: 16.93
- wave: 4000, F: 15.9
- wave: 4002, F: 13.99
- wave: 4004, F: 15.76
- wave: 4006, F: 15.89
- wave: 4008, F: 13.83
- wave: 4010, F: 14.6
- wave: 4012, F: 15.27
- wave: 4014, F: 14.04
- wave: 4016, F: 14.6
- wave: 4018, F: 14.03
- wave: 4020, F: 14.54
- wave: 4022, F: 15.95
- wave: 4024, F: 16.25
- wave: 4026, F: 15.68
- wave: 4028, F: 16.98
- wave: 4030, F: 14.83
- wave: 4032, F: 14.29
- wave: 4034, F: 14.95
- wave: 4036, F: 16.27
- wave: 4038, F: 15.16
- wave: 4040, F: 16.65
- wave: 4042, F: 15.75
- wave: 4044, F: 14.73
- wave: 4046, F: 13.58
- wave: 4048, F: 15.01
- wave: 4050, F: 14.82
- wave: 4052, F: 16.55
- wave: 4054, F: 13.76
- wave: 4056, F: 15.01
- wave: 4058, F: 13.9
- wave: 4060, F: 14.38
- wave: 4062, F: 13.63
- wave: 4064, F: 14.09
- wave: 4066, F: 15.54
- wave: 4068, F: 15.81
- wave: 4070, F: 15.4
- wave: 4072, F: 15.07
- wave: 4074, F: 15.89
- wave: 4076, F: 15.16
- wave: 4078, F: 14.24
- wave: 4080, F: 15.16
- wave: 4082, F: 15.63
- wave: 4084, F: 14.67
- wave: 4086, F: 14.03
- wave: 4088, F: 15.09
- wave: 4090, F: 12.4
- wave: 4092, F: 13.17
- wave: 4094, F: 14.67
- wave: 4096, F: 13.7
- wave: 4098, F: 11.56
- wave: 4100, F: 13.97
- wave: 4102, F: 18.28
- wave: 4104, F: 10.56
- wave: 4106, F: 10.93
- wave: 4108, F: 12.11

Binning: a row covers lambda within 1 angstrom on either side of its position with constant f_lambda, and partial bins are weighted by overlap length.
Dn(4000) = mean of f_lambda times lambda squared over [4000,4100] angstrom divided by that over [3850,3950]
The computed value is 1.2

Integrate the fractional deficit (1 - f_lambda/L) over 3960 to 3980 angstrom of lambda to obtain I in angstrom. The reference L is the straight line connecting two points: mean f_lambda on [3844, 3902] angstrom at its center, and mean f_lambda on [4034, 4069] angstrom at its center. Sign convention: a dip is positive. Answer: 4.2 angstrom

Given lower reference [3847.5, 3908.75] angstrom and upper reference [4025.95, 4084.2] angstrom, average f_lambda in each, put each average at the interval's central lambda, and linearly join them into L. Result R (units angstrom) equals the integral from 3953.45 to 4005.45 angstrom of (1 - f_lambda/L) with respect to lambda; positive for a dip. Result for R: 3.1 angstrom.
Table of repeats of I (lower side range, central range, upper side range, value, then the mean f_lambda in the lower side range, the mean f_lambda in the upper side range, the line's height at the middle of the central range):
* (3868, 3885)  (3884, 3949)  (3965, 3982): -2.54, 13.7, 11.1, 12.6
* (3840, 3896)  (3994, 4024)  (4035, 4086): -1.24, 13.1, 15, 14.5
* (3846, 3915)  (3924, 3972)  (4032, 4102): 1.97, 13.4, 14.7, 13.9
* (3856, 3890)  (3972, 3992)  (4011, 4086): 2.31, 13.7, 15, 14.5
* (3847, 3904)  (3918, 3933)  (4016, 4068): 0.72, 13.4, 15.1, 13.9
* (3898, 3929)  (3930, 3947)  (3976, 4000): 0.58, 13.6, 14.3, 13.8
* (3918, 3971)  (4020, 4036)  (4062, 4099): -1.65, 13.5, 14.5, 14.1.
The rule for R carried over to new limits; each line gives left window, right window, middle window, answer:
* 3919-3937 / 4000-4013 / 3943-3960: -1.8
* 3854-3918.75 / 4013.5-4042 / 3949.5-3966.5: 0.6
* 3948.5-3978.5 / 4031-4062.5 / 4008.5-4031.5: -1.4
